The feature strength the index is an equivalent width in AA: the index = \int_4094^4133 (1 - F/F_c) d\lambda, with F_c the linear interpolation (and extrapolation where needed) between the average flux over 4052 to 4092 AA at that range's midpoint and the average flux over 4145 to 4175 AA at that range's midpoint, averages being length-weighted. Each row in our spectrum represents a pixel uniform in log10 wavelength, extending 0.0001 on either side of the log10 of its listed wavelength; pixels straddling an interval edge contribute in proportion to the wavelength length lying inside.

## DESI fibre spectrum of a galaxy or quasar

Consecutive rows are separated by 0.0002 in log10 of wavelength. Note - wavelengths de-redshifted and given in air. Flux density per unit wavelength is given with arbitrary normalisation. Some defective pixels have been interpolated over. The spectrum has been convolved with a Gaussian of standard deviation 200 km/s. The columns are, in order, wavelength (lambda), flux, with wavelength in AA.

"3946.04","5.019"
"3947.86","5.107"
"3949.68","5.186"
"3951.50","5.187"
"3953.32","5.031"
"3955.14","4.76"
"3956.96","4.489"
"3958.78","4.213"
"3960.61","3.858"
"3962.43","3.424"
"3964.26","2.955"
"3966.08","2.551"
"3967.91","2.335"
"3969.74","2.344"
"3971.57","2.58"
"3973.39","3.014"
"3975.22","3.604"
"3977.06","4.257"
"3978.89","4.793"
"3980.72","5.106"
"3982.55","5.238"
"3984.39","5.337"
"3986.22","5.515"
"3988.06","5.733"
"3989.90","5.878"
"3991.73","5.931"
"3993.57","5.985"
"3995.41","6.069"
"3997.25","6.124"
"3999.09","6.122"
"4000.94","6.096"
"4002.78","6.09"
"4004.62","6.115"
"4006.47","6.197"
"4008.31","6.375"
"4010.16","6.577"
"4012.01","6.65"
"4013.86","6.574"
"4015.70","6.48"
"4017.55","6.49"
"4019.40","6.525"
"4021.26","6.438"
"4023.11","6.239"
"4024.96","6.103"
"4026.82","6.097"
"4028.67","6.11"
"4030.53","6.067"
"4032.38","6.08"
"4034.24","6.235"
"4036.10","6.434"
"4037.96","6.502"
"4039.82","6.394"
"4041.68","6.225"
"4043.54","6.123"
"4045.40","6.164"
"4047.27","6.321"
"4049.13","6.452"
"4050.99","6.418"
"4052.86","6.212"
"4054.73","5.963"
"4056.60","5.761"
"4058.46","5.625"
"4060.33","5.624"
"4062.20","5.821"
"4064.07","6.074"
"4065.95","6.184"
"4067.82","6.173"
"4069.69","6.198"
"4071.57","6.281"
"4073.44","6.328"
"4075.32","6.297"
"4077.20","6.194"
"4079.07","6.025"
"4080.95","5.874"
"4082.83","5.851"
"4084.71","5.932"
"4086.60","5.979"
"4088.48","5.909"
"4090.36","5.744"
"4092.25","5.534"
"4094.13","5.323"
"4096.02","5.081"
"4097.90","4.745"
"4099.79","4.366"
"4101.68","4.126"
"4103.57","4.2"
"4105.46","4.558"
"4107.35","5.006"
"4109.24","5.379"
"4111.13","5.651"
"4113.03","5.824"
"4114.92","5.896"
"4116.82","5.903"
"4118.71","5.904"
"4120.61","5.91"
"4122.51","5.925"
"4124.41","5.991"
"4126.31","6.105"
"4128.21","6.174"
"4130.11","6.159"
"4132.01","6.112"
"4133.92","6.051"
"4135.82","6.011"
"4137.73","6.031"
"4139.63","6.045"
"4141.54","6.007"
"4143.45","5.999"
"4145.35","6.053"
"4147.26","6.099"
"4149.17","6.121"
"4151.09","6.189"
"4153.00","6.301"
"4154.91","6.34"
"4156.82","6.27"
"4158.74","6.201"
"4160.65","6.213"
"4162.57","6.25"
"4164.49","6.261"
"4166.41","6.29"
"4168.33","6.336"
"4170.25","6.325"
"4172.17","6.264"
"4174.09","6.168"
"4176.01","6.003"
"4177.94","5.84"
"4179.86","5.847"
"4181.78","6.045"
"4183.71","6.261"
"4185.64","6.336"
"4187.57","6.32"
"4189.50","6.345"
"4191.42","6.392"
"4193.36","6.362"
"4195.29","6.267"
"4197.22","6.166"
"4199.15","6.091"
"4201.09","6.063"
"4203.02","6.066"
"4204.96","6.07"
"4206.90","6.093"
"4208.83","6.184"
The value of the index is 4.2 AA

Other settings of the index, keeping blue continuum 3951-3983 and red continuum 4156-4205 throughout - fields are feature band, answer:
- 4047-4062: -3.82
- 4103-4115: 0.47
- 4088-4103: 0.56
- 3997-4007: -4.49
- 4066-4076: -2.53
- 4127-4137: -0.78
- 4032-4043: -4.05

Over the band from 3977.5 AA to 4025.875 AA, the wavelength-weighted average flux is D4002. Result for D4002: 6.01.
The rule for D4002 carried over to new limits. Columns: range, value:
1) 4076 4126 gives 5.51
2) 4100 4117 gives 5.1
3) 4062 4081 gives 6.16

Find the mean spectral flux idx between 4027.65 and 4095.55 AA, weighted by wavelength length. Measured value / 6.06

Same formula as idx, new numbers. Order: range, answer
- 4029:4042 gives 6.27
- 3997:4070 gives 6.21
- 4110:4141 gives 5.98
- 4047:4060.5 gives 6.06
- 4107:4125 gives 5.76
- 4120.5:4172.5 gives 6.15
